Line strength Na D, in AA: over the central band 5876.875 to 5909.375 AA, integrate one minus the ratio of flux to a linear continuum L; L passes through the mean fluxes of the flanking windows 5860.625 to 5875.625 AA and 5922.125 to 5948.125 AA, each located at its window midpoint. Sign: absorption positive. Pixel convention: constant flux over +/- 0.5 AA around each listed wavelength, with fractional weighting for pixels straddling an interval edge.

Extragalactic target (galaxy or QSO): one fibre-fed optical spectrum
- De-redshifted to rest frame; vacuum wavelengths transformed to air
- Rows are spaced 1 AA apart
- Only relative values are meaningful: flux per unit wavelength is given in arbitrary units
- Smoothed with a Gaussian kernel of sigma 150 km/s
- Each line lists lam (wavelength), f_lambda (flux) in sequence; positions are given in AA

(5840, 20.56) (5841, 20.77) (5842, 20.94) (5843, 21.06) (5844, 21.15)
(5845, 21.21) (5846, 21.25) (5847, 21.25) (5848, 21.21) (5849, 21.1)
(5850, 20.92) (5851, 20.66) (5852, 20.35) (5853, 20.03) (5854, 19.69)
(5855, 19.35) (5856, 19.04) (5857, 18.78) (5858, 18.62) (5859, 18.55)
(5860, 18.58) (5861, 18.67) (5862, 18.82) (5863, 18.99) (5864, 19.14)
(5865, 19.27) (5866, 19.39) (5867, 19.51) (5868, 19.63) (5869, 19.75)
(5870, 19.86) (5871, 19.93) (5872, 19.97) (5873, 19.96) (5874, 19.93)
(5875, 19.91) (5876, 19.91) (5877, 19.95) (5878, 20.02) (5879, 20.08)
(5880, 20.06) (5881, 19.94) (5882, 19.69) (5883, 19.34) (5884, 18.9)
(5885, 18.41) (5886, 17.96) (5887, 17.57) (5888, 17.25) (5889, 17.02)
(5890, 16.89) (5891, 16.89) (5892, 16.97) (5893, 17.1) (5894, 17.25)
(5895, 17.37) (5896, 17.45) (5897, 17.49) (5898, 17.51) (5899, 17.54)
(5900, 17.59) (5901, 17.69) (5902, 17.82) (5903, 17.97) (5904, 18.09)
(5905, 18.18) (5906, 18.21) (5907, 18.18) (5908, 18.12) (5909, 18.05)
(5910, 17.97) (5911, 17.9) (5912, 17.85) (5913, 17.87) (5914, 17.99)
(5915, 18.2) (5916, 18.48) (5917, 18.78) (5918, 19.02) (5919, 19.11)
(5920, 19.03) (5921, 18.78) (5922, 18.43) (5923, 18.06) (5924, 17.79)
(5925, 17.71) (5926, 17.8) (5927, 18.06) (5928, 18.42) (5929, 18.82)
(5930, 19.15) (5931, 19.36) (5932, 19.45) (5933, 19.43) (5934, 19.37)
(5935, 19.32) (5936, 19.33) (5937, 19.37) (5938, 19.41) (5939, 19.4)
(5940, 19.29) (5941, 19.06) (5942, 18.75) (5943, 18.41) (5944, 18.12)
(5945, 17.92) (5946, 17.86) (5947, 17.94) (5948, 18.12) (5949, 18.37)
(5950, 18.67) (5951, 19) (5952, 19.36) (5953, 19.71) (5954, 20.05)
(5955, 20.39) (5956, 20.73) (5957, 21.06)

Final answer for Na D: 1.9 AA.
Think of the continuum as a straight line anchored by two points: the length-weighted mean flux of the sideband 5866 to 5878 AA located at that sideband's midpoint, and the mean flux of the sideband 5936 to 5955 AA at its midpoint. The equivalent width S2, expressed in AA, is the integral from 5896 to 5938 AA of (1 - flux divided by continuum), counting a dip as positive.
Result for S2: 1.9 AA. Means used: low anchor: 19.8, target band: 18.4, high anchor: 18.9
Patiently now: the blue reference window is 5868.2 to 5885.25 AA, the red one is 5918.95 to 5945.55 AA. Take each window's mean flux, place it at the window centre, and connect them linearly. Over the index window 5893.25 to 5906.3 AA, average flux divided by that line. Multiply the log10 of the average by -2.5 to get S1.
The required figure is 0.10 mag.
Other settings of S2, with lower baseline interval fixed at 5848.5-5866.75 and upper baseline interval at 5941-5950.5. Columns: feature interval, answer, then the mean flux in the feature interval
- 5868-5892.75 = 0.2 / 19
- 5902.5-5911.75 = 0.4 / 18.1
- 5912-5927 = 0.2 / 18.3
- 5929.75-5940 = -0.5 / 19.4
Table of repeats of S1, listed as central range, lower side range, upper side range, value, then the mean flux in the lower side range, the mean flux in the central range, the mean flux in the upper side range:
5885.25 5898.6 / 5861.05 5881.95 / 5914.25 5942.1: 0.122 mag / 19.7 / 17.3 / 18.8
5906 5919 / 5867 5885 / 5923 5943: 0.056 mag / 19.8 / 18.2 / 18.9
